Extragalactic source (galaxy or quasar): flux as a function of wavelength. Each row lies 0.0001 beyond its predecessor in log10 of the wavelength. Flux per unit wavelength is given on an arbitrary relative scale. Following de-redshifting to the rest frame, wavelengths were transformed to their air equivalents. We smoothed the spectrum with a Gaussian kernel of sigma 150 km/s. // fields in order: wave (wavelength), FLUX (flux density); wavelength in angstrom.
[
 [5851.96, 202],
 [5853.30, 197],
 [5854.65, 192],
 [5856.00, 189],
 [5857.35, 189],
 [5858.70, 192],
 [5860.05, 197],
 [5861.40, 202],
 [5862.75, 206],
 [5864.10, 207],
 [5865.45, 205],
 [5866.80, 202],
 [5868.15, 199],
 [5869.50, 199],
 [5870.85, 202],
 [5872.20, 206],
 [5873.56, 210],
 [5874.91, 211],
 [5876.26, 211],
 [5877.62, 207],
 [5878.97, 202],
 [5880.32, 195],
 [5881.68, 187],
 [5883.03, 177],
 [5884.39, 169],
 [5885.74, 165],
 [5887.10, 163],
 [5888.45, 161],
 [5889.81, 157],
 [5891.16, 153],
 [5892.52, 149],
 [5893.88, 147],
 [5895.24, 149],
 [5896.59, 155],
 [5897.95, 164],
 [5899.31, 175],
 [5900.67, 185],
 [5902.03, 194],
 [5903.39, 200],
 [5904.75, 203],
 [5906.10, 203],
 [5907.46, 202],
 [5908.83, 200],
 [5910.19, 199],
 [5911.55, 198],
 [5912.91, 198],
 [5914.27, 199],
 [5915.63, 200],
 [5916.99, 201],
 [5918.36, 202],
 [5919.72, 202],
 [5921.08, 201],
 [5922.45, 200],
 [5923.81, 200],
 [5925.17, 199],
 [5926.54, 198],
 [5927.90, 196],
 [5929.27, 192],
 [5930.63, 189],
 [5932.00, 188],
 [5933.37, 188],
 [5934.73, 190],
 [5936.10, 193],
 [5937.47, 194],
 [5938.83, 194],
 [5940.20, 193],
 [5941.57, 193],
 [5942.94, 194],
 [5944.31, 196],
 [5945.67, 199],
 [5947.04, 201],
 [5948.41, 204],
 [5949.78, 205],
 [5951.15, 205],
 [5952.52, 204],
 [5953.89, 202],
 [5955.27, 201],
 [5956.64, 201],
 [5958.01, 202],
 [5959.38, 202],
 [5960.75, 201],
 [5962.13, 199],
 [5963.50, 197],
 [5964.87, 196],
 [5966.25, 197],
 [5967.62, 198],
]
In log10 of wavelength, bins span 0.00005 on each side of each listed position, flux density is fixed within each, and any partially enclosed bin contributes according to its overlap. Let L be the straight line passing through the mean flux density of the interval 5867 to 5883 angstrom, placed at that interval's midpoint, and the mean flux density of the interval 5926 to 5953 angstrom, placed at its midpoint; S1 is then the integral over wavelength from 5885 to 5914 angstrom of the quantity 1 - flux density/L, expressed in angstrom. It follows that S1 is 3.2 angstrom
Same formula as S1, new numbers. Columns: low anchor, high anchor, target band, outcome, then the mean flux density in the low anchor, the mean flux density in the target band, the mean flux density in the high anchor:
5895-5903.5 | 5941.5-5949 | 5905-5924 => -1.9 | 174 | 200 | 198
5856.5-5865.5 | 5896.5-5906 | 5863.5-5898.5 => 1.8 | 199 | 183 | 185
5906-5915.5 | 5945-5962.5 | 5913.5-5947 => 0.8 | 200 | 196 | 202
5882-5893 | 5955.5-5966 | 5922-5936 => -0.8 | 163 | 194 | 200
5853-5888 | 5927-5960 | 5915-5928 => -0.2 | 195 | 200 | 197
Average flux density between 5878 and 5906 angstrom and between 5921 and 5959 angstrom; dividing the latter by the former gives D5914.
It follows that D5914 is 1.14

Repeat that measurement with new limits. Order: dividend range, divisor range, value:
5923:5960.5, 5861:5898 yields 1.07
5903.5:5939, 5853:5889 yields 1.02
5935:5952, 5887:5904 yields 1.19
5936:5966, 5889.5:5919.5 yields 1.08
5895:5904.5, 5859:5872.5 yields 0.88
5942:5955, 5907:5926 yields 1.00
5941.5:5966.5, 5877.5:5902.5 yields 1.18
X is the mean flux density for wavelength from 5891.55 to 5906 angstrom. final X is 173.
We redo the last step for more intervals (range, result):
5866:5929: 189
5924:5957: 197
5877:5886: 187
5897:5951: 196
